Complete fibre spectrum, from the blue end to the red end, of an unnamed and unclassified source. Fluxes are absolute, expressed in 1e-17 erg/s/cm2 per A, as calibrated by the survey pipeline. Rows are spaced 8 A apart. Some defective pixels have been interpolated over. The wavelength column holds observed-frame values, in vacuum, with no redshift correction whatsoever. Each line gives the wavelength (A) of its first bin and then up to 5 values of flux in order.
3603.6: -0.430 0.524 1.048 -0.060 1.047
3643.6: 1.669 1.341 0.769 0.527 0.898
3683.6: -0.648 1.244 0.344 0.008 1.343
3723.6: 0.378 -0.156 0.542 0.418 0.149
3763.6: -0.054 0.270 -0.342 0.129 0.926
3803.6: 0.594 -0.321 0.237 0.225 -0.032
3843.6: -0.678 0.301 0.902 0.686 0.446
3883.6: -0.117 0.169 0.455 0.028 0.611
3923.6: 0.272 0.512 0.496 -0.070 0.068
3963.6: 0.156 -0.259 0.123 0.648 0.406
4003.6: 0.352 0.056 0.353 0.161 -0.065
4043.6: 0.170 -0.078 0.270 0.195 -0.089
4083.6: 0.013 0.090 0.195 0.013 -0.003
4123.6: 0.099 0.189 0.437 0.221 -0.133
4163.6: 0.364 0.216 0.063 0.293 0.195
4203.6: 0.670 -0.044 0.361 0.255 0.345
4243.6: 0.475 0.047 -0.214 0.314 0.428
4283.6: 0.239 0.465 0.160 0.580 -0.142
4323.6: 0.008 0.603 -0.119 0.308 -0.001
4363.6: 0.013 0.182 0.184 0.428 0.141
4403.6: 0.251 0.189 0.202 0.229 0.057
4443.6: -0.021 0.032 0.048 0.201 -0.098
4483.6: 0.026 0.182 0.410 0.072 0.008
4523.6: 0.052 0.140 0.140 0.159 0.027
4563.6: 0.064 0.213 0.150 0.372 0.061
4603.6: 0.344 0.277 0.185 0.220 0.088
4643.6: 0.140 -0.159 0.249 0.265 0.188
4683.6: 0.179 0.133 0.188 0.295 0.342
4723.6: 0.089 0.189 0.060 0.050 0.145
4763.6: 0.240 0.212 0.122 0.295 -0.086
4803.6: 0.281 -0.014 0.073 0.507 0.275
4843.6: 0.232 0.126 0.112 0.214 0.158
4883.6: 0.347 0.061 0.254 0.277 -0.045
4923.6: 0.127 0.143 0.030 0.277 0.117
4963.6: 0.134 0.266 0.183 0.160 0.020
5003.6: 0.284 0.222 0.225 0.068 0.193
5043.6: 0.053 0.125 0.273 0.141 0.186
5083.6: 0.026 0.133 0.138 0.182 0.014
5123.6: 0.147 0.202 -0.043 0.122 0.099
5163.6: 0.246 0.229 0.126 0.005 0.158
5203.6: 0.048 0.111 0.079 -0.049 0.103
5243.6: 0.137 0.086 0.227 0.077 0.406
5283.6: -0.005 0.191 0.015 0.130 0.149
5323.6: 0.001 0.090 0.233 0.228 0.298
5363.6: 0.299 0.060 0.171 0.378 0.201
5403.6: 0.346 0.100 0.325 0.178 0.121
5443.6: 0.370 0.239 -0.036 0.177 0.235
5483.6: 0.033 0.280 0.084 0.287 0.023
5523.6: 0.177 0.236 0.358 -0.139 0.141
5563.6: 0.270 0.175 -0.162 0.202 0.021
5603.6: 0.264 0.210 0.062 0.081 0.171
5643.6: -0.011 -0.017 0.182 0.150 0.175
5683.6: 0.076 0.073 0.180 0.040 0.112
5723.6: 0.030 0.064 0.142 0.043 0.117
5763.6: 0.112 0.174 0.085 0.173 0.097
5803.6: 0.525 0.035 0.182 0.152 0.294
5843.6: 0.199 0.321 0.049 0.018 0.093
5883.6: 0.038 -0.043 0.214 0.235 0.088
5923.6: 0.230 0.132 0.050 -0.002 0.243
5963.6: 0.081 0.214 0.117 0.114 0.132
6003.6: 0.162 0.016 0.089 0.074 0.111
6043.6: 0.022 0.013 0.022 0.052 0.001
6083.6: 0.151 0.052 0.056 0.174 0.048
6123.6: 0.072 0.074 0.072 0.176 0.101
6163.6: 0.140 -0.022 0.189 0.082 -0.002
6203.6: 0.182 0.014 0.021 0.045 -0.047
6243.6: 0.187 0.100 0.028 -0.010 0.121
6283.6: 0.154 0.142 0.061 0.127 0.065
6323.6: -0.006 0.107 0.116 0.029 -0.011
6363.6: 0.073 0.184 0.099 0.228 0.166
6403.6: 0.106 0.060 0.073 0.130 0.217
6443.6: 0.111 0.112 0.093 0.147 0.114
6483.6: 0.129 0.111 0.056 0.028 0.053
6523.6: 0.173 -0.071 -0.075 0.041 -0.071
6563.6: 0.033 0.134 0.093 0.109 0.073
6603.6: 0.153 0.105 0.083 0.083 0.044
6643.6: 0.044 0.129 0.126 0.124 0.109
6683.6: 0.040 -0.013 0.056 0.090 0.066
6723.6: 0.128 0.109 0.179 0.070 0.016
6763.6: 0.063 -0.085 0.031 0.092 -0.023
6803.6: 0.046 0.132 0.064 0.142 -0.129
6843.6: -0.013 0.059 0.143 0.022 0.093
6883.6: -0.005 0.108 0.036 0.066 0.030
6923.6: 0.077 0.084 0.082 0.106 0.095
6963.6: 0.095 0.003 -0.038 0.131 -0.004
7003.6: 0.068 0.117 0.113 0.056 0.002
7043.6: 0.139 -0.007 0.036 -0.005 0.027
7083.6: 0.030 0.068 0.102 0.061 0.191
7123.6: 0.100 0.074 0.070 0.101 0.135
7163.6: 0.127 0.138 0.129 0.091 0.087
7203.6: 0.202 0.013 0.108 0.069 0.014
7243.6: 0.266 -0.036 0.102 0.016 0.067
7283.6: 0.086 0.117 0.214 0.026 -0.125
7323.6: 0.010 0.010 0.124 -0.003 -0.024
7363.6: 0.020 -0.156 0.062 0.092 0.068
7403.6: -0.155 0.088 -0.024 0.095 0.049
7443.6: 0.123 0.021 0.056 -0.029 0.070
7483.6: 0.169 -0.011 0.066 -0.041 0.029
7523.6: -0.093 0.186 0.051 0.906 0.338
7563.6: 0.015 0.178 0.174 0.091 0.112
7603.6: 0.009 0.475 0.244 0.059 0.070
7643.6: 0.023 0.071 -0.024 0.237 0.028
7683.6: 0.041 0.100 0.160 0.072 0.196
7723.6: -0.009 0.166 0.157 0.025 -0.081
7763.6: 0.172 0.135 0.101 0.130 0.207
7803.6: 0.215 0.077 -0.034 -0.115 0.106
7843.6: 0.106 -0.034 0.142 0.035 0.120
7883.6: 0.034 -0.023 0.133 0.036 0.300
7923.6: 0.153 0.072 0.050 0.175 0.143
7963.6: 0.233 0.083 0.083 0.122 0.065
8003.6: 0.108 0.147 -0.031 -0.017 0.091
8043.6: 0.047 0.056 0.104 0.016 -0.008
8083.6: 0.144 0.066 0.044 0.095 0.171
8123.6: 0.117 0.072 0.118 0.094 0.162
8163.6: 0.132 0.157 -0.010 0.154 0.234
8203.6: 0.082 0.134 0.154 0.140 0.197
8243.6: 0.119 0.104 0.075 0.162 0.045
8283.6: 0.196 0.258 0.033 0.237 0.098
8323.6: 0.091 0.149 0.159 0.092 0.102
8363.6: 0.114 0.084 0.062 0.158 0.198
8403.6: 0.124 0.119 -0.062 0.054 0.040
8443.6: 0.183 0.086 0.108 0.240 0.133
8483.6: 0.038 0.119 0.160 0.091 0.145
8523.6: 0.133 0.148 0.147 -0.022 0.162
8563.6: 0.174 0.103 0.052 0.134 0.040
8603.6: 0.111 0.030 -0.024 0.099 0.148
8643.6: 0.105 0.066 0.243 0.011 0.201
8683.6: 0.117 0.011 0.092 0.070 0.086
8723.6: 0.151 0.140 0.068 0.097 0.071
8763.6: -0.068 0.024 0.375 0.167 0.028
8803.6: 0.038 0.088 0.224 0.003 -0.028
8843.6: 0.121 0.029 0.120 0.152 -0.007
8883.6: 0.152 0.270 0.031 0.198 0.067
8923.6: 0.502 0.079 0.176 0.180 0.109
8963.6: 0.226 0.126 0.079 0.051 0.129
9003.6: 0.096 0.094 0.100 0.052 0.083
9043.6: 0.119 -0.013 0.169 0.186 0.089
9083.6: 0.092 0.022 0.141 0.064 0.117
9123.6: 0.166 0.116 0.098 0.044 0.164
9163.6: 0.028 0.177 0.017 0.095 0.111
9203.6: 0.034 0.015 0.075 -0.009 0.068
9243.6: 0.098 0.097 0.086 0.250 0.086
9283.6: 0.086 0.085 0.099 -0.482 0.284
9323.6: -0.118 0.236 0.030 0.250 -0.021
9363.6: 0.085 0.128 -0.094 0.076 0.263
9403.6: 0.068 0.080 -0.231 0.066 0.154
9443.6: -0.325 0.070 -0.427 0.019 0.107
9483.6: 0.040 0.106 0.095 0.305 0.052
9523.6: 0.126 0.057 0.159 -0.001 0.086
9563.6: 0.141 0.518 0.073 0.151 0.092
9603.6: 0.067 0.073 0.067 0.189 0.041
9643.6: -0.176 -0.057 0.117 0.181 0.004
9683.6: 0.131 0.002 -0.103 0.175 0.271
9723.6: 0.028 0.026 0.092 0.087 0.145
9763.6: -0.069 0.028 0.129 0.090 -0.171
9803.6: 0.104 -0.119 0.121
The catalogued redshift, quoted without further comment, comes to 1.02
